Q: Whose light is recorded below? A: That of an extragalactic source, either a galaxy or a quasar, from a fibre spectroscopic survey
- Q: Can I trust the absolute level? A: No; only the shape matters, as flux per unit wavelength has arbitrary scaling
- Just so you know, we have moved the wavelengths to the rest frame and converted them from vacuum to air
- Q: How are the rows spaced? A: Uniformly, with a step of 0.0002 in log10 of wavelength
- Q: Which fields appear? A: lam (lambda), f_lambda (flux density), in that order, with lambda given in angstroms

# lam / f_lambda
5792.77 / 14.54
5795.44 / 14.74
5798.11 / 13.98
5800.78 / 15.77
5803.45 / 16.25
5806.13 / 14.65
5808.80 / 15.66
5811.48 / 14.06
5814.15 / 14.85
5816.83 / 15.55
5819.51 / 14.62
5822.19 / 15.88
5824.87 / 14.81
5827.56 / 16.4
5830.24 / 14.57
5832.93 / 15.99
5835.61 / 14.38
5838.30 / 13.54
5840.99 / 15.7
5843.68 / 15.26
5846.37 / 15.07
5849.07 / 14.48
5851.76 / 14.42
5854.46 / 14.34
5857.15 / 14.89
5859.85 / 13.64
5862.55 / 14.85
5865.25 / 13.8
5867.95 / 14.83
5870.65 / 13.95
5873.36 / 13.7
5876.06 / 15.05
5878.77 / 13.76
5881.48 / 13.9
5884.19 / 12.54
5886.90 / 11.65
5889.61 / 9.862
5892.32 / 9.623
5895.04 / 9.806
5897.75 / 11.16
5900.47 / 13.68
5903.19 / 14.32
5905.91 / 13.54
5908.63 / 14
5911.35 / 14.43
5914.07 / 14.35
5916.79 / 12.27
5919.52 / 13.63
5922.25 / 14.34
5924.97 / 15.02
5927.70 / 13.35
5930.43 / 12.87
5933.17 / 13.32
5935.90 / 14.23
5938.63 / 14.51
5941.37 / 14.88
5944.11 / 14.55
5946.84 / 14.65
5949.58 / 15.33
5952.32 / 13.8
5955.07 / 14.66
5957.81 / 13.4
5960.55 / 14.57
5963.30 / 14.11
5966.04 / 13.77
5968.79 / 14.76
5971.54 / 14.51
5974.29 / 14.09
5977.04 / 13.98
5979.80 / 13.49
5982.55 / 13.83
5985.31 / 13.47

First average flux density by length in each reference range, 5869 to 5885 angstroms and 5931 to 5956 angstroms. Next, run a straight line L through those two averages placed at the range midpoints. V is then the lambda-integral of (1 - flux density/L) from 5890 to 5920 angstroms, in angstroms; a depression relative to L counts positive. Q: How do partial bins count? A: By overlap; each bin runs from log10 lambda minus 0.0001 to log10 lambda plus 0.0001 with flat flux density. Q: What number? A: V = 3.0 angstroms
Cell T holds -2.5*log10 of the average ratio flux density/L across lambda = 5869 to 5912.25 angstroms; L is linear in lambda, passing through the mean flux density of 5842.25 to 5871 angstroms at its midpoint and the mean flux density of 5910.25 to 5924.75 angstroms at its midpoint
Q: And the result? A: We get 0.110 mag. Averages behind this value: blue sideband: 14.5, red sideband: 13.9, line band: 12.8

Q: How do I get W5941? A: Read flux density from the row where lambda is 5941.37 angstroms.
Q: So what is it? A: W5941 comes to 14.88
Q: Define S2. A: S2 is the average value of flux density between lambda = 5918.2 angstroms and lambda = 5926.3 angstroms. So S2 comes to 14.3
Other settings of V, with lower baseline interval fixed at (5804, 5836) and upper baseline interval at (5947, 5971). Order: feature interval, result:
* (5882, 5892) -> 2.3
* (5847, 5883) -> 1.5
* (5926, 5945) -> 0.7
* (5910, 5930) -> 1.0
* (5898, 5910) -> 0.8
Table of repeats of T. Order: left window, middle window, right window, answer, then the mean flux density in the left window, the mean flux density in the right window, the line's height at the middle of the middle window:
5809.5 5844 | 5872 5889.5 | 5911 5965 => 0.11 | 15.1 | 14.1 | 14.6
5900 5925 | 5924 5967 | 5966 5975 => 0.00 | 13.9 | 14.4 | 14.2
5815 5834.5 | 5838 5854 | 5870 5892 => -0.03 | 15.4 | 12.9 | 14.4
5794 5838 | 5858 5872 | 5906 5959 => 0.03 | 15.1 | 14.1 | 14.7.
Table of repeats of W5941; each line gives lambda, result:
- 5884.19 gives 12.54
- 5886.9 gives 11.65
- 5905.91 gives 13.54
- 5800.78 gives 15.77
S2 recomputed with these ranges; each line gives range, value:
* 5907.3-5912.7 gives 14.2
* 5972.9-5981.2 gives 13.9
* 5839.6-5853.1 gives 15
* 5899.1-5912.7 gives 14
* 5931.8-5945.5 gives 14.3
